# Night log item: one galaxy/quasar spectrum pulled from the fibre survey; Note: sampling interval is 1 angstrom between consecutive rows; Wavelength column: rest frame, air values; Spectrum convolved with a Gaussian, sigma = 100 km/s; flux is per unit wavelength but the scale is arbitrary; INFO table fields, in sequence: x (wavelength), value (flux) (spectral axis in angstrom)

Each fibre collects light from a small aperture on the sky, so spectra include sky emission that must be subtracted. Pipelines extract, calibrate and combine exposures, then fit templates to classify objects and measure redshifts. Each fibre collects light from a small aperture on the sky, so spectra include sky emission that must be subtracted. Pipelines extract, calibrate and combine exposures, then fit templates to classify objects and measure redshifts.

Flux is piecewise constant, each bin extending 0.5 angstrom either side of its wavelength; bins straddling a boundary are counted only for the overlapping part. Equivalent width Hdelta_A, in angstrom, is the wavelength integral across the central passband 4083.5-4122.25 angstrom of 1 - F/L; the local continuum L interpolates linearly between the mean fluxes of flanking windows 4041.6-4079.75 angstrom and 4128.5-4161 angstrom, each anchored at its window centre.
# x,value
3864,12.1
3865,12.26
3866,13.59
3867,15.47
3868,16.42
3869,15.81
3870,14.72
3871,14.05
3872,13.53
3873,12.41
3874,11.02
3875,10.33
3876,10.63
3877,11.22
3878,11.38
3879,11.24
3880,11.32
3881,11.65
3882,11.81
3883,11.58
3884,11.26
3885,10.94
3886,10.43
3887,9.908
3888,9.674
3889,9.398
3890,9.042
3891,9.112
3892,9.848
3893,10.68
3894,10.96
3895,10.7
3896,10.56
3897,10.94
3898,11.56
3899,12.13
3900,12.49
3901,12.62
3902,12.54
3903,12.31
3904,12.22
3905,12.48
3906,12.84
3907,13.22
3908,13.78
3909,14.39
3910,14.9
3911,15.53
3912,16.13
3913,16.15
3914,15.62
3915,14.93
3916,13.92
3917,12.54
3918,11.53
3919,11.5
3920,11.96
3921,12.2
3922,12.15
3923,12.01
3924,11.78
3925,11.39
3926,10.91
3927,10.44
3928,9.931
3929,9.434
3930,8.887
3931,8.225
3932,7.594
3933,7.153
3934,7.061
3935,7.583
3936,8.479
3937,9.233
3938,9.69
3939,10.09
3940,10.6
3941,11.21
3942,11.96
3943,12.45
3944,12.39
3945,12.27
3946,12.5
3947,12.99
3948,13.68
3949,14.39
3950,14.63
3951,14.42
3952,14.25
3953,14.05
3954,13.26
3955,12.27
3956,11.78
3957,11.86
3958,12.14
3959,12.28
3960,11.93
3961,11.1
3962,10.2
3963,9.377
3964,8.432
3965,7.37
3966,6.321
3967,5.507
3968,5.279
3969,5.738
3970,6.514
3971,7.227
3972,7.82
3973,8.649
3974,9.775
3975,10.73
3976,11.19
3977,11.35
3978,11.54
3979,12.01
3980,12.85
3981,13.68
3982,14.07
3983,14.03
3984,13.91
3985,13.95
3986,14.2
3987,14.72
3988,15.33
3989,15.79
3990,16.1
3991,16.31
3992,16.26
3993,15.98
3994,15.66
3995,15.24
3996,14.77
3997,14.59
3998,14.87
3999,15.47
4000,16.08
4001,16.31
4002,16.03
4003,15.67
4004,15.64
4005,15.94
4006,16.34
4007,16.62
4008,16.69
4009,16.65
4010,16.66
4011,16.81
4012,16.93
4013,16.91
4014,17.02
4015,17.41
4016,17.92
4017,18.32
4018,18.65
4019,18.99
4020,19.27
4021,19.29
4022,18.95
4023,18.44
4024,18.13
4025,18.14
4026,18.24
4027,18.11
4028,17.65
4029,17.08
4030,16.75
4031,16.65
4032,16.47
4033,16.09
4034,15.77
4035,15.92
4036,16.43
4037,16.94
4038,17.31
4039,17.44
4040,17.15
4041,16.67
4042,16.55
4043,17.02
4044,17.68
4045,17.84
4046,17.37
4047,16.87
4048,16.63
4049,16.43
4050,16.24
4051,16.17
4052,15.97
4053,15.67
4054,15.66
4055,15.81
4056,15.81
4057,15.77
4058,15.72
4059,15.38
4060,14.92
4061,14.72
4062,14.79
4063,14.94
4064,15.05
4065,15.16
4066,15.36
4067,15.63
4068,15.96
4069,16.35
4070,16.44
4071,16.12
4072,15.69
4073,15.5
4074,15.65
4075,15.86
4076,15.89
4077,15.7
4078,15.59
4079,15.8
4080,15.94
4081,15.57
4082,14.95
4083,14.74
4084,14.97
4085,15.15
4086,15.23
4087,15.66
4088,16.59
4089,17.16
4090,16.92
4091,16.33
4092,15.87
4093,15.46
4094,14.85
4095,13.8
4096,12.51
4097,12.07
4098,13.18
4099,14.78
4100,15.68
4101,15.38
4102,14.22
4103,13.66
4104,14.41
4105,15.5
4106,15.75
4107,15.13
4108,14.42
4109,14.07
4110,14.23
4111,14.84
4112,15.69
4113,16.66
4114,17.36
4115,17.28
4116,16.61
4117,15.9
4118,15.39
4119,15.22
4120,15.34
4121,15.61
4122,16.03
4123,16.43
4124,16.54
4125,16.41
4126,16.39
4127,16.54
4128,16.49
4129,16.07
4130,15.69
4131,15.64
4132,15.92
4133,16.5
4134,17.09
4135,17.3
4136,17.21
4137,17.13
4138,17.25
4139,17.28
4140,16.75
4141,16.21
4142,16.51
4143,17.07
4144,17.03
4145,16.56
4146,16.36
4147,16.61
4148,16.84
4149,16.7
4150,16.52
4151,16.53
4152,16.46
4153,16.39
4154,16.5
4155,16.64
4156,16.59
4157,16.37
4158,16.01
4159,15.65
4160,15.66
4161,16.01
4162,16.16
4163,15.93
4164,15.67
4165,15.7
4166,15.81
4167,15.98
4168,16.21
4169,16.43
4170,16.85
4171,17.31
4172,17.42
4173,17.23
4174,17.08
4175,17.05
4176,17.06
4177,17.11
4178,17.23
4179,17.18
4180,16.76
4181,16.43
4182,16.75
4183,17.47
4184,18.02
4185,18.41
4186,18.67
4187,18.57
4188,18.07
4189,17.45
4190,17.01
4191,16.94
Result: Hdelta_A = 2.3 angstrom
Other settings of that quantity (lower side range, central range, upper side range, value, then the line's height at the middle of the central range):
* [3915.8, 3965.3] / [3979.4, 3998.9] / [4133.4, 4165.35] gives -3.8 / 12.4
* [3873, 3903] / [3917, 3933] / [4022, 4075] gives 2.1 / 12.2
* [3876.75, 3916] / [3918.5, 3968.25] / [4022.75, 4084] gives 9.4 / 13.3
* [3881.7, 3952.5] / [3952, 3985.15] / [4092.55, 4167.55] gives 5.5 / 12.7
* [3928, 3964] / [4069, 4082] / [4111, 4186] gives -1.1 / 14.6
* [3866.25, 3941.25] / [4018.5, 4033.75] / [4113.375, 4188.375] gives -4.1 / 14.1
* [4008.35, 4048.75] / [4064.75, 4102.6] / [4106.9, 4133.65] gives 2.6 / 16.5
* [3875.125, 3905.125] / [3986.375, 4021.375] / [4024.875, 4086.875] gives -4.6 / 14.5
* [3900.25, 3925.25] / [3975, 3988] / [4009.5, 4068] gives 1.8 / 15.2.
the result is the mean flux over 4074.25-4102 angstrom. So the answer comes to 15.2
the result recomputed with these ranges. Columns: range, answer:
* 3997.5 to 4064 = 16.7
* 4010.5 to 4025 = 18.1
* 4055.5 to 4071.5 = 15.5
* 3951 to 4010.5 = 12.8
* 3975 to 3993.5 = 14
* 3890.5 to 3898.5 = 10.5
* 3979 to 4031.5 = 16.3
